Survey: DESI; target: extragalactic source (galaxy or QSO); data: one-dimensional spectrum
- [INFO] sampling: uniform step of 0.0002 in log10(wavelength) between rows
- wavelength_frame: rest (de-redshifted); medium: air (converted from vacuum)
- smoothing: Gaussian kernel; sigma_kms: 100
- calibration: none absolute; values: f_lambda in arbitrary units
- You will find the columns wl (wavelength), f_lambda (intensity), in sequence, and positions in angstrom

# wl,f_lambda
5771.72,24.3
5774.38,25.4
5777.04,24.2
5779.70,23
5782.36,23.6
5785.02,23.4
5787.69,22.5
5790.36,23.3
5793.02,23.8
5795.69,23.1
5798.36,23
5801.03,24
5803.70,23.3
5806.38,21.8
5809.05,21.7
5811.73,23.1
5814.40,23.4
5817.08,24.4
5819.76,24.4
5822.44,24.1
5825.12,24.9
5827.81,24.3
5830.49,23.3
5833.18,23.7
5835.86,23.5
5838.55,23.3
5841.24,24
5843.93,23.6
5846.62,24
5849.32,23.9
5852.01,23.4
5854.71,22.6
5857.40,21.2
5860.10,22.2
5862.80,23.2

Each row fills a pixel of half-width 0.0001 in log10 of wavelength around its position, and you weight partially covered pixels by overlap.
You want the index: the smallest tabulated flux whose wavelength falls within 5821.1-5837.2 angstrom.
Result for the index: 23.3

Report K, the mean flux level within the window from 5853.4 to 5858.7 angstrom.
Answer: 21.9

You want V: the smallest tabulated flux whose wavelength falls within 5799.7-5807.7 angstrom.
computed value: 21.8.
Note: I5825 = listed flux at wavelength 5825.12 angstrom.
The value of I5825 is 24.9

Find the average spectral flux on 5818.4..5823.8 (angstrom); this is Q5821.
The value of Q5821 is 24.3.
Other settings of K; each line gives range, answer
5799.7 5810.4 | 22.7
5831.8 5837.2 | 23.6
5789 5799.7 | 23.3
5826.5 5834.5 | 23.8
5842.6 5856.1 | 23.5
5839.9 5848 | 23.9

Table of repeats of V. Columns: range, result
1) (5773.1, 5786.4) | 23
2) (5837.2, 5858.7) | 21.2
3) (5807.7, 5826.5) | 21.7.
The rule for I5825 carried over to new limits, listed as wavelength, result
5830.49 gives 23.3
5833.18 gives 23.7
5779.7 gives 23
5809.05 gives 21.7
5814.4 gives 23.4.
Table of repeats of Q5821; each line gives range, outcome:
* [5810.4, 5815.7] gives 23.3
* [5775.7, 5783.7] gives 23.6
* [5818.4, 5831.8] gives 24.2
